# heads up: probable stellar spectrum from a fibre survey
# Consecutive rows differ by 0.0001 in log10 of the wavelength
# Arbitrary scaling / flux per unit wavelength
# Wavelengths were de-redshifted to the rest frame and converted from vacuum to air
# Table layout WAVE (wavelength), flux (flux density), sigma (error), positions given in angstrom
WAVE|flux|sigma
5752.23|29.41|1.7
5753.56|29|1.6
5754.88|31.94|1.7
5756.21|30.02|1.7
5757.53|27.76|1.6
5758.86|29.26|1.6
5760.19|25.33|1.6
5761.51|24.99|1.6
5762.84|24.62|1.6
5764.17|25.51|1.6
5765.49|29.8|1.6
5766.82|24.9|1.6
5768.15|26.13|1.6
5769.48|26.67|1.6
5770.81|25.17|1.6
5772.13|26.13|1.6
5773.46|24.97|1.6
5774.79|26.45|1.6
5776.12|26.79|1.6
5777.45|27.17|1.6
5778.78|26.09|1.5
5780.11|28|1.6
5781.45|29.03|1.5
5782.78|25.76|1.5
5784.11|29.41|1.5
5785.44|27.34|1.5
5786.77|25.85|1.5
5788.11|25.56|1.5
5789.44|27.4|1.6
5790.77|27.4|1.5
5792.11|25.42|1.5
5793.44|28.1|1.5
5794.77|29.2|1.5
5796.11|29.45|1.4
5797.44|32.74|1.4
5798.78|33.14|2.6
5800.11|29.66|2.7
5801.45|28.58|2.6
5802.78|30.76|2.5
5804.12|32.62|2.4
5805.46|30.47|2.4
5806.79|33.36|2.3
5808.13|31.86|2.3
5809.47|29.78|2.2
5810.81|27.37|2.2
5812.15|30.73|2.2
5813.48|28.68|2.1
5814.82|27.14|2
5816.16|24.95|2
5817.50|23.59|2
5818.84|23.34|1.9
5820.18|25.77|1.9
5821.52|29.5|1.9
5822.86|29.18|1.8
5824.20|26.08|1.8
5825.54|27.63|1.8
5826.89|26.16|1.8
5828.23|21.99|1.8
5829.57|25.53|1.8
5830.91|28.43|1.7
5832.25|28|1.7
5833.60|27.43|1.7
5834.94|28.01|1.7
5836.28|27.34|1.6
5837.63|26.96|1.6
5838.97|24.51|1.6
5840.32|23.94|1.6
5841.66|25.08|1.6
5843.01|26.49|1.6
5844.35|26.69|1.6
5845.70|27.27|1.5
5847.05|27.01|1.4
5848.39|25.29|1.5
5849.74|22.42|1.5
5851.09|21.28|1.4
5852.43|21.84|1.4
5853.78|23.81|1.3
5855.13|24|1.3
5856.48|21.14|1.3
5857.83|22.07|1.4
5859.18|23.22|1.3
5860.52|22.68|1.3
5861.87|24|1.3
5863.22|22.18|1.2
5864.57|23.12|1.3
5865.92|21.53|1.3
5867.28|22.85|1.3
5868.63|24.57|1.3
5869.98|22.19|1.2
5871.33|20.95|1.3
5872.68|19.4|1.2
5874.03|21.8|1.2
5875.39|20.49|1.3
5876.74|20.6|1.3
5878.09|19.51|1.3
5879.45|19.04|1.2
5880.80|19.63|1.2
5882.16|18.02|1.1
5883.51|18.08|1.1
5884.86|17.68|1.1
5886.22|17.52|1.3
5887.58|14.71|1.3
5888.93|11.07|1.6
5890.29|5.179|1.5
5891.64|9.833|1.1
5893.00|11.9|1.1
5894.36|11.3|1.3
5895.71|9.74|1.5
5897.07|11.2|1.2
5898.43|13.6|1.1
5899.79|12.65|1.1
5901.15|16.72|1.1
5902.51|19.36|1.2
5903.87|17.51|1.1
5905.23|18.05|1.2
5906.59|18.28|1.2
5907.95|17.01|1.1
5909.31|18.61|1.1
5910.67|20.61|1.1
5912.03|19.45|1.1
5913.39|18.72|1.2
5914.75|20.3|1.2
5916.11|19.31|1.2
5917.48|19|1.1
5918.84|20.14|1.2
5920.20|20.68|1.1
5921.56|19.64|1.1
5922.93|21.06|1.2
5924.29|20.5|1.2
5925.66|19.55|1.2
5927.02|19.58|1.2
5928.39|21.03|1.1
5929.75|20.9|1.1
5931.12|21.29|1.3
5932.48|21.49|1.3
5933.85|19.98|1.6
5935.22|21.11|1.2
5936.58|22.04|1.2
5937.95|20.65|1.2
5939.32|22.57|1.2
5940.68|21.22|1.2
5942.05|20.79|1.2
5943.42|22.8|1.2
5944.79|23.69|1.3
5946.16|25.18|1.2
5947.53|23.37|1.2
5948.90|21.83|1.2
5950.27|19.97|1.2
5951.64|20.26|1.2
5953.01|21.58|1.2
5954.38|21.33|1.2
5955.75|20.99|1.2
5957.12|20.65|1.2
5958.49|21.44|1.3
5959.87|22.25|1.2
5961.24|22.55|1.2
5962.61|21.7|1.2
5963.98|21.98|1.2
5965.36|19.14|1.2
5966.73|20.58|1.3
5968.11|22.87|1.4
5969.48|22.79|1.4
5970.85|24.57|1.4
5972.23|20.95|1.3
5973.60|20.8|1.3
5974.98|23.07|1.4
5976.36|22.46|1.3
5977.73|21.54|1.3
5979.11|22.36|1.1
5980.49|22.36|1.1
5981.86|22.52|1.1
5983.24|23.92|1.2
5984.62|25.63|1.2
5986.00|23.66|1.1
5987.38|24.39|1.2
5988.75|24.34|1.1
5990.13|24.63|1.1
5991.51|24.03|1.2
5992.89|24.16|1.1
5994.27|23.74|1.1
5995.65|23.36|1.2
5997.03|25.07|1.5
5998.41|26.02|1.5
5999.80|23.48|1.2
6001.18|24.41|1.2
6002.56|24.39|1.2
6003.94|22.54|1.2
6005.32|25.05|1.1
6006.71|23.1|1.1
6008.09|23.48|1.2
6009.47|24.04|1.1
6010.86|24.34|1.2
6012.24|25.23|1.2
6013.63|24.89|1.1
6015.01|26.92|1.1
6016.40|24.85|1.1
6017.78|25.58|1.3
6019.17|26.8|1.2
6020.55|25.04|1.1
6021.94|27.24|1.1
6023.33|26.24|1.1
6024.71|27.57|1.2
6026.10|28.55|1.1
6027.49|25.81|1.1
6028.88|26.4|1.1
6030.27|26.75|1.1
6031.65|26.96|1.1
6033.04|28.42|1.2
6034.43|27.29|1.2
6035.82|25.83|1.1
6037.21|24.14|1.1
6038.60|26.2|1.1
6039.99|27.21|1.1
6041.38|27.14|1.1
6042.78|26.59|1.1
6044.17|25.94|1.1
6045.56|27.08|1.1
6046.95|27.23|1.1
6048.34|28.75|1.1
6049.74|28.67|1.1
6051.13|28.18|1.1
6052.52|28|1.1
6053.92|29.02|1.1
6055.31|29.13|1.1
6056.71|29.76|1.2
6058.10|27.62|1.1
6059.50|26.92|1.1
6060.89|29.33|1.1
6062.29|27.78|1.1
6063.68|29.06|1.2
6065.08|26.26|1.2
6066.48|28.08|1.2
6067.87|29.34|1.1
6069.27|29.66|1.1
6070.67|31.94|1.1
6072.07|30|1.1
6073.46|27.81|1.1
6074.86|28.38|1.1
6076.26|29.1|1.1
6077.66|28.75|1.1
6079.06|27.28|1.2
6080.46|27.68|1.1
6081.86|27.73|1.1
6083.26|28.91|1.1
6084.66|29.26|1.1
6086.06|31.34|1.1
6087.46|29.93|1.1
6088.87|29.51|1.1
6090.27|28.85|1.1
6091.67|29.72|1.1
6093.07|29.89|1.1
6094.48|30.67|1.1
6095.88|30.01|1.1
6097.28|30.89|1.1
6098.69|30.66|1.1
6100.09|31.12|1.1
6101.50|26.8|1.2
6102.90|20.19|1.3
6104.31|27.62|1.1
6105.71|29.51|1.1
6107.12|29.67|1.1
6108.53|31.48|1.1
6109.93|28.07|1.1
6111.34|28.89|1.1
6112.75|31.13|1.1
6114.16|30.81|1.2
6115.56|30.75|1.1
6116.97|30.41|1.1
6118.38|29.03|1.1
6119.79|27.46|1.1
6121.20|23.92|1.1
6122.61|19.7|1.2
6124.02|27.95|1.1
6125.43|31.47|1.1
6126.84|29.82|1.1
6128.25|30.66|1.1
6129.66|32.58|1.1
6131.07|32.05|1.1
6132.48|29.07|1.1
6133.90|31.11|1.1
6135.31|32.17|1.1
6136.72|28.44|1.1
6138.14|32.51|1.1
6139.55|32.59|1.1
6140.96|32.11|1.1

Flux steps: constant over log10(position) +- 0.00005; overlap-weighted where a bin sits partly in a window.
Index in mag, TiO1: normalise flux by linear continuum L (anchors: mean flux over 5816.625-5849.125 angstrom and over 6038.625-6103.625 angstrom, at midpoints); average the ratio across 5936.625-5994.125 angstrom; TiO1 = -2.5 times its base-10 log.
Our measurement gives 0.22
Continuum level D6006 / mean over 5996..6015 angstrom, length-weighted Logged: 24.4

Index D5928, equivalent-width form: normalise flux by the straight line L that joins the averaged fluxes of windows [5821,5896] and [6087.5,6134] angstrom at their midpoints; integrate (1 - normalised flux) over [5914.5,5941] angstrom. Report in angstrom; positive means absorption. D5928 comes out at 3.7 angstrom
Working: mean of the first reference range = 22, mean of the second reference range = 29.1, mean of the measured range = 20.6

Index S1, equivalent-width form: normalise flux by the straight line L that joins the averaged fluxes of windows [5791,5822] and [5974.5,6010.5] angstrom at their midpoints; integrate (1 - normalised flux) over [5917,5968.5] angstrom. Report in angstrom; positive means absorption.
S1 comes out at 8.0 angstrom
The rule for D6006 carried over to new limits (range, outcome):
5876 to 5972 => 19.2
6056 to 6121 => 29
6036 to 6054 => 27.1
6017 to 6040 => 26.6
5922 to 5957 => 21.4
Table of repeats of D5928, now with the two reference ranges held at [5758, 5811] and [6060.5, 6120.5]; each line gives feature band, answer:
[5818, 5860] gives 4.1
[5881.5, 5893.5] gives 6.2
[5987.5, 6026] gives 5.2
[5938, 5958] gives 4.7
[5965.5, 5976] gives 2.4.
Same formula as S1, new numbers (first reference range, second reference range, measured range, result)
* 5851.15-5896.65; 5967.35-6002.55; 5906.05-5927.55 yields 1.2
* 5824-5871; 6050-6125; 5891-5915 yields 9.2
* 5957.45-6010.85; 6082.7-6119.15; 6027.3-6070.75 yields -1.7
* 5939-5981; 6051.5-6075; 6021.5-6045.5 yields 0.0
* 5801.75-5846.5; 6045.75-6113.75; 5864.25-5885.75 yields 5.6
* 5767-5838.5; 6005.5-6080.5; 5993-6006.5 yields 1.5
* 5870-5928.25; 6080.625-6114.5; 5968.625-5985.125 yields -0.5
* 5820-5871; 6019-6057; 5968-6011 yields 4.9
